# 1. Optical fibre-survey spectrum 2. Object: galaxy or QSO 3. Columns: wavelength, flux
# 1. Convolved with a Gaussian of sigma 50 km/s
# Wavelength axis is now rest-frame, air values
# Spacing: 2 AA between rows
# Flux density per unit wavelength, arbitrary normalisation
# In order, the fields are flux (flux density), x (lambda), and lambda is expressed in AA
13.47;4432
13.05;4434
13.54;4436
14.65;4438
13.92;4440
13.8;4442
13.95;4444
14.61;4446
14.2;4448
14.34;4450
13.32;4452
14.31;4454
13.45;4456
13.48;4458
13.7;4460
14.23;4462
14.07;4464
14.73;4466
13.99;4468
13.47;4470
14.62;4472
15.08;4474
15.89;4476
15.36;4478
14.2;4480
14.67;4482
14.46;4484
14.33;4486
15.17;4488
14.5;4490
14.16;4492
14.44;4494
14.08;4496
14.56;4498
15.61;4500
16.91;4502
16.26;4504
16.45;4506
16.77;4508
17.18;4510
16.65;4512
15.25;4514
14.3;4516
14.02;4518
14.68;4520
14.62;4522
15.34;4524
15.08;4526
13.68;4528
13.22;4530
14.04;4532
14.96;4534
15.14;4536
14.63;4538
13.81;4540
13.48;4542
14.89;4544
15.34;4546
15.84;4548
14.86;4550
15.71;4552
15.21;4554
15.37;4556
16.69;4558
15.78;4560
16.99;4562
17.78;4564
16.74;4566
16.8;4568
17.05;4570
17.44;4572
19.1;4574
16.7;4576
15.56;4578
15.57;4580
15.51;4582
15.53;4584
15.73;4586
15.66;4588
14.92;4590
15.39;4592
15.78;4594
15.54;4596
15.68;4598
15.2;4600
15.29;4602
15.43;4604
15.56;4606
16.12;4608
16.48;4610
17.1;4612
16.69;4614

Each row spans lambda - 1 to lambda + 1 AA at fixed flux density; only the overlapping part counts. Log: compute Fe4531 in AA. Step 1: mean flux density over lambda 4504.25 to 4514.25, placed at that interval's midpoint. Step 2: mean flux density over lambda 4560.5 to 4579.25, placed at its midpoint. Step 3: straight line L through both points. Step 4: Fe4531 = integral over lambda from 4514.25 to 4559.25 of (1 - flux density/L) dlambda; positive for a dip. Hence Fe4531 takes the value 5.4 AA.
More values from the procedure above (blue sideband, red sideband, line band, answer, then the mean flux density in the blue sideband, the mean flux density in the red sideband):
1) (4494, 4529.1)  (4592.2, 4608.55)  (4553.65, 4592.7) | -2.0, 15.3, 15.6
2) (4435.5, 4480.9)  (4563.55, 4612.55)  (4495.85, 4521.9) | -1.1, 14.2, 16.1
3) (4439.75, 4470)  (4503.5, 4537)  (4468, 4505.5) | -0.8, 14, 15.1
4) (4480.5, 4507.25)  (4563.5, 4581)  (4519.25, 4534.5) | 1.4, 15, 16.9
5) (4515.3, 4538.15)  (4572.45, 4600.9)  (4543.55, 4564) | -0.9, 14.5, 15.9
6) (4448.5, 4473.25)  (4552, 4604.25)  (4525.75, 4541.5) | 1.1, 14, 16.1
